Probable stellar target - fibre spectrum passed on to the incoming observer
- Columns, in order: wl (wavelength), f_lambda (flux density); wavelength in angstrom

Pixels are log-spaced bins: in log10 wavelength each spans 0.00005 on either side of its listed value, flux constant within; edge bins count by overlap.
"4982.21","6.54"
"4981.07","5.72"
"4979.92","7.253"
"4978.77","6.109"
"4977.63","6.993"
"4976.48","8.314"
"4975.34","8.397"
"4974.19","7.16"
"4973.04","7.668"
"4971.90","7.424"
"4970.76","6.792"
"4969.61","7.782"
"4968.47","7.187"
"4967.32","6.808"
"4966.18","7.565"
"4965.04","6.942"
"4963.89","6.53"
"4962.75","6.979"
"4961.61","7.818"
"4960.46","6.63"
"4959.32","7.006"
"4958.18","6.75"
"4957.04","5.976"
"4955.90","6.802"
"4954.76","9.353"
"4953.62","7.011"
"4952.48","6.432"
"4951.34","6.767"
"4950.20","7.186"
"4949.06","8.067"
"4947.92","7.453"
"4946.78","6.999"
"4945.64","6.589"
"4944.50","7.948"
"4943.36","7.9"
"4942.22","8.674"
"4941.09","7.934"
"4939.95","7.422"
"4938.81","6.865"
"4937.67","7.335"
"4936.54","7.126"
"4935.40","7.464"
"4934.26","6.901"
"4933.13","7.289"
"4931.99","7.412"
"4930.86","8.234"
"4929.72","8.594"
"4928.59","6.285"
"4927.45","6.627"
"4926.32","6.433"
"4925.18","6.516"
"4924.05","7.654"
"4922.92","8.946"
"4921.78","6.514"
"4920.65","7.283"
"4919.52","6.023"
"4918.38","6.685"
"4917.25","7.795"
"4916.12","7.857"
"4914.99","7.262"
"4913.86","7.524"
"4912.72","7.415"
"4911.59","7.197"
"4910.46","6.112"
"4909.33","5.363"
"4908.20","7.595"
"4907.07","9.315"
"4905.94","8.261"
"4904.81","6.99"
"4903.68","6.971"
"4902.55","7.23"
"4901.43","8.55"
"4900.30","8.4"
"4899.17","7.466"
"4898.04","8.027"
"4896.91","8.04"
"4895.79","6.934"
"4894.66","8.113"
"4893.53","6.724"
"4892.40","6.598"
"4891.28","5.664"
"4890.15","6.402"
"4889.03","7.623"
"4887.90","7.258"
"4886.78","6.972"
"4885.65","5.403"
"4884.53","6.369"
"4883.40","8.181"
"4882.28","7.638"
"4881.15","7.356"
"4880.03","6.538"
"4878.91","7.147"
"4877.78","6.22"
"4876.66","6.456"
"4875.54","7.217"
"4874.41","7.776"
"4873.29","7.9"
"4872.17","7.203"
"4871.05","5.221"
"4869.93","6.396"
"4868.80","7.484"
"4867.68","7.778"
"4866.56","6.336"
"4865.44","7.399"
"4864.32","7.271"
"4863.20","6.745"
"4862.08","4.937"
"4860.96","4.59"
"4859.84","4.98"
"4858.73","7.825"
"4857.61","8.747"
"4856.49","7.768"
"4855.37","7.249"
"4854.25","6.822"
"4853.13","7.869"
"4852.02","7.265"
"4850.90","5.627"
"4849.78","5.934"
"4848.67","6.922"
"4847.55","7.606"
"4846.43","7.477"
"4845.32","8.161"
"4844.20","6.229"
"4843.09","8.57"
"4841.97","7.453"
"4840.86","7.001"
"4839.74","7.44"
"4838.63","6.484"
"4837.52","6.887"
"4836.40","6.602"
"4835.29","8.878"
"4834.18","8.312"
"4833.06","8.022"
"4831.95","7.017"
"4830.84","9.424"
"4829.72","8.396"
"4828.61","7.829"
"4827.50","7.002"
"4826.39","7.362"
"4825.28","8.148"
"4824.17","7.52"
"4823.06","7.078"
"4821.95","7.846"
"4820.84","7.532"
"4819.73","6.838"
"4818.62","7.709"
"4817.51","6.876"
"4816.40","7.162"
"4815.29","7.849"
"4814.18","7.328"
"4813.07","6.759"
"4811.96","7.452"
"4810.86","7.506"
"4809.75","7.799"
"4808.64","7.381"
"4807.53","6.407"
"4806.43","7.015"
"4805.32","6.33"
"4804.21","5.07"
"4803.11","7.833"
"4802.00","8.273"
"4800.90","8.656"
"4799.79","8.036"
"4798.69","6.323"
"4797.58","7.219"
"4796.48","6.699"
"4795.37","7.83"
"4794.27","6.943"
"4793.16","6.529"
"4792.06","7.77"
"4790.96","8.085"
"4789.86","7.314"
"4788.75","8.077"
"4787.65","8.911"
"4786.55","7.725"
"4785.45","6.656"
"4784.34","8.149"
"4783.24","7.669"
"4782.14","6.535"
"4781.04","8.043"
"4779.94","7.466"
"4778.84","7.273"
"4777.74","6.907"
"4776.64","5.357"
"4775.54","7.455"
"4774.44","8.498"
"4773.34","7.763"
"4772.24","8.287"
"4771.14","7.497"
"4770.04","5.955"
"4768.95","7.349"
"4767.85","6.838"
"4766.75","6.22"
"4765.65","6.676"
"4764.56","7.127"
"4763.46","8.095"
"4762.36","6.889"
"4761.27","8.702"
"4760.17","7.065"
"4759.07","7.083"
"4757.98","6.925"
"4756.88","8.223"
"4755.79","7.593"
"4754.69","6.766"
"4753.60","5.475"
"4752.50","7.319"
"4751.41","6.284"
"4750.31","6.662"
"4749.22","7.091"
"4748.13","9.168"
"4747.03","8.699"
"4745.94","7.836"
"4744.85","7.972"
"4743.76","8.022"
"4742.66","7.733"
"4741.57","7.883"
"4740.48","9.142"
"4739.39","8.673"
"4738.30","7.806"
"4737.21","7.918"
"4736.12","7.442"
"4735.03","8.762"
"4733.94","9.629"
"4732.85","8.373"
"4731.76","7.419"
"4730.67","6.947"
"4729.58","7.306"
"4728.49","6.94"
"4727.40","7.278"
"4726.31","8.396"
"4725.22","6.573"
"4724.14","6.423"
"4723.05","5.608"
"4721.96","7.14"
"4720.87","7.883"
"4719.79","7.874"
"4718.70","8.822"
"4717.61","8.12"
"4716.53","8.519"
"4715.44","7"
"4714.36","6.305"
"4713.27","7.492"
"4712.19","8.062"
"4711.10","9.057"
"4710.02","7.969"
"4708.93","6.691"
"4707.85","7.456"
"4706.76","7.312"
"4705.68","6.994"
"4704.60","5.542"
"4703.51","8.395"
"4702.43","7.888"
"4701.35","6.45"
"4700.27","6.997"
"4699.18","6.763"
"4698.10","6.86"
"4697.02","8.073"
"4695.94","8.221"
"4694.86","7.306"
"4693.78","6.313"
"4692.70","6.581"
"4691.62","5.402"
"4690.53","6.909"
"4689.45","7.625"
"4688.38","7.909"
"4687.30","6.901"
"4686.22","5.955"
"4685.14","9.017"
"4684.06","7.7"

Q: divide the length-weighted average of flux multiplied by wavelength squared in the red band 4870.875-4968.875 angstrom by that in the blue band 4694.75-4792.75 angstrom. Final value 1.0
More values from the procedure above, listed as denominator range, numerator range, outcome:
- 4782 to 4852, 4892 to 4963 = 1.04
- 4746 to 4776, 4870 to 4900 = 1.01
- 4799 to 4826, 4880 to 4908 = 1.03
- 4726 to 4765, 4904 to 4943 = 1.03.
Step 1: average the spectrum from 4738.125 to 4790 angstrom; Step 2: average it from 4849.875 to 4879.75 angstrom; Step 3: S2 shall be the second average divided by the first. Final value 0.91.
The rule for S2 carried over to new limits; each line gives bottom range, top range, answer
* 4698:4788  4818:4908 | 0.97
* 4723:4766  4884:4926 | 0.95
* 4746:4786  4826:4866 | 0.99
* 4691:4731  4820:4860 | 1.02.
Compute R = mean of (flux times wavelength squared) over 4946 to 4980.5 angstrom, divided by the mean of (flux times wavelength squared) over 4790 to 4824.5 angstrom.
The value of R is 1.05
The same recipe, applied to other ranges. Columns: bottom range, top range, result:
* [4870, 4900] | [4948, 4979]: 1.06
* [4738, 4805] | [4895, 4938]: 1.05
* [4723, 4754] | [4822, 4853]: 1.01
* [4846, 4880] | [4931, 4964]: 1.10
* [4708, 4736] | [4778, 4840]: 1.01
